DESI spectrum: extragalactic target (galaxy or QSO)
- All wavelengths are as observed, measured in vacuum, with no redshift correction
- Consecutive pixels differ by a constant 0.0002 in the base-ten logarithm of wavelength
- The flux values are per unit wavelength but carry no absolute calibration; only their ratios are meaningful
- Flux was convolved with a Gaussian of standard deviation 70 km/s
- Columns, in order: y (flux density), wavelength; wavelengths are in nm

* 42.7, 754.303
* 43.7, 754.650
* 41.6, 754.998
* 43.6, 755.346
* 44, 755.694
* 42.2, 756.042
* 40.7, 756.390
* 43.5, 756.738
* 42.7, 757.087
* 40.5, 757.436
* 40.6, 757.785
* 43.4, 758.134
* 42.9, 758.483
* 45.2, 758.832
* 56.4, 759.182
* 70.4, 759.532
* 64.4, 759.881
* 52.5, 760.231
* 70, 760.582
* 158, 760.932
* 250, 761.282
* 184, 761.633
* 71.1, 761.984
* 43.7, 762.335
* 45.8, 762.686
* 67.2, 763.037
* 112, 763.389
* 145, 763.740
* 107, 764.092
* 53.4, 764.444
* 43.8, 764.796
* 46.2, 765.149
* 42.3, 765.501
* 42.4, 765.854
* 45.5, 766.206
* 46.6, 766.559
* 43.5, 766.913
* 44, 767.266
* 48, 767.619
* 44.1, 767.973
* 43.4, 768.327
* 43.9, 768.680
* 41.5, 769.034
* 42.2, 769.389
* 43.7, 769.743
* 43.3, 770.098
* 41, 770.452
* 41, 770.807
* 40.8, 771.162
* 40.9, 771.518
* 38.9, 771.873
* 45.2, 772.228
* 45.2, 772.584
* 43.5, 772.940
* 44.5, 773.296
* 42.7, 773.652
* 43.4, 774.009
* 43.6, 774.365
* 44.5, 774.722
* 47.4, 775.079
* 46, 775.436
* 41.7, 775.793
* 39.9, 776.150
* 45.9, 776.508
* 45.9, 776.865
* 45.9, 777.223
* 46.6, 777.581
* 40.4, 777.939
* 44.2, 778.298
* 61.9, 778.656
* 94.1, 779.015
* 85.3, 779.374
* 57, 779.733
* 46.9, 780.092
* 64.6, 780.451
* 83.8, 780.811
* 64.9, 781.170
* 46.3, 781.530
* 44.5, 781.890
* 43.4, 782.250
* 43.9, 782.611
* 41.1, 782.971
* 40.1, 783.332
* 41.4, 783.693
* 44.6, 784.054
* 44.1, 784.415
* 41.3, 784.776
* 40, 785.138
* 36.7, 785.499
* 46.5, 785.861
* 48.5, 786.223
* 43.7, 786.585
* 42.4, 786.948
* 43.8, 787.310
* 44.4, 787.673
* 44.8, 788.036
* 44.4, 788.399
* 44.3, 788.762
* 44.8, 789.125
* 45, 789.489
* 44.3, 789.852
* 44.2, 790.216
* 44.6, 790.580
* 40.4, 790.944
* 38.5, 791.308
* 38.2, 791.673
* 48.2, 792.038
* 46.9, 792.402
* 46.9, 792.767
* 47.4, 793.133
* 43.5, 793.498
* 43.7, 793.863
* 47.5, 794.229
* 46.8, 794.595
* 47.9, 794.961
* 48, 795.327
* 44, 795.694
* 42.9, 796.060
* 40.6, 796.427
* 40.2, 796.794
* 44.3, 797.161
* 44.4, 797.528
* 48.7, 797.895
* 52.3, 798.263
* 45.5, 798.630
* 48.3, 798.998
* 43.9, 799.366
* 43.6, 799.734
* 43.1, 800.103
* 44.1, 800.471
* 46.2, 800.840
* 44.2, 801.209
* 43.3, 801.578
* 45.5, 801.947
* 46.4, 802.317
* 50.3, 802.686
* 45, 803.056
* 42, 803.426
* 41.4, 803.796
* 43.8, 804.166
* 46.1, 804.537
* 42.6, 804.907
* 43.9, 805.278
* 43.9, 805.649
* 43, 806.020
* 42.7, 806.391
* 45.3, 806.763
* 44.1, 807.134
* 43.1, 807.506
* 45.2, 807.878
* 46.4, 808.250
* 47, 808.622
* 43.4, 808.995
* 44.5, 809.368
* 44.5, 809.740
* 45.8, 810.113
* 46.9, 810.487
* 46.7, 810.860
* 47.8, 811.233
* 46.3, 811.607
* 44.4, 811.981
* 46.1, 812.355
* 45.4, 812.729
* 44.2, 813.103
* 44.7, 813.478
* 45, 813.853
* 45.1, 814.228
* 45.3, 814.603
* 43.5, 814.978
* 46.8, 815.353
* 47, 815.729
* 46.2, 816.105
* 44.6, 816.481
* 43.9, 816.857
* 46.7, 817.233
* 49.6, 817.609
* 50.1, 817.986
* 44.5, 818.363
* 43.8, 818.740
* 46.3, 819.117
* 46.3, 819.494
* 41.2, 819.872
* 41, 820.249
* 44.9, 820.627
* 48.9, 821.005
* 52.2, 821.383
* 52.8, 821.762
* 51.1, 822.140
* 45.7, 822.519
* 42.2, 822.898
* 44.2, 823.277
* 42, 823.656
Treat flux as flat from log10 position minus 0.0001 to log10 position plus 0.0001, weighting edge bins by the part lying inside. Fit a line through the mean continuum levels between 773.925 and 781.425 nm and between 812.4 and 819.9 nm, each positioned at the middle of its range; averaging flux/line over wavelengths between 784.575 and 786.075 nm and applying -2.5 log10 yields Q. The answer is 0.26 mag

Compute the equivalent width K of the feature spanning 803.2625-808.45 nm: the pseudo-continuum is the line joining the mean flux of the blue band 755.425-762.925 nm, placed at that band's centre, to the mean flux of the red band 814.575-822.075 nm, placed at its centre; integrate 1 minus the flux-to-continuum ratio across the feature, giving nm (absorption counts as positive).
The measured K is 0.772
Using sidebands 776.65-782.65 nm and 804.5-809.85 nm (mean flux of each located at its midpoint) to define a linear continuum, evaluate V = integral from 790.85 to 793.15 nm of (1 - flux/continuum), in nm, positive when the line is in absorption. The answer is 0.34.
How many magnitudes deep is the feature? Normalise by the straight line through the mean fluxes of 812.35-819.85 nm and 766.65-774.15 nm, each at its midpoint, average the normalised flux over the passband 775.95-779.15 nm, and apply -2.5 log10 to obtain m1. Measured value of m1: -0.17 mag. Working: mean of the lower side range 43.1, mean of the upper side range 45.6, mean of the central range 51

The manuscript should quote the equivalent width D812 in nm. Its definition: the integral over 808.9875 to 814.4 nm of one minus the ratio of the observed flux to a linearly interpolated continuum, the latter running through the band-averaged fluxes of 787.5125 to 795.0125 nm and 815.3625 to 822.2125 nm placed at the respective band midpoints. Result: 0.08 nm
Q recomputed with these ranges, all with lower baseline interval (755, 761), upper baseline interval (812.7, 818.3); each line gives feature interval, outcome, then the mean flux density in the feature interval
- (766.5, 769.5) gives 0.18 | 44.1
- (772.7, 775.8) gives 0.15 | 44.3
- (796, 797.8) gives 0.13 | 42.8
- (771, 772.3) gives 0.24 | 41.2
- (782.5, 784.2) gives 0.19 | 42.1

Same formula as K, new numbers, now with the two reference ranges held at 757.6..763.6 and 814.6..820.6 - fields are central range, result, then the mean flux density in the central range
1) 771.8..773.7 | 0.80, 43.6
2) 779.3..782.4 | 0.50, 58.9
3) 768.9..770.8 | 0.86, 42.2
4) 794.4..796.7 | 0.59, 44.8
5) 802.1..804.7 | 0.47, 45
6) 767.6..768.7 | 0.48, 44.5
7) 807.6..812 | 0.43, 45.7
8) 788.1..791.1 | 0.94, 44.1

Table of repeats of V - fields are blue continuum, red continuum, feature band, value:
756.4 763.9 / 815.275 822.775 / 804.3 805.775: 0.280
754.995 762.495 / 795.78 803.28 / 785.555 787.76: 0.359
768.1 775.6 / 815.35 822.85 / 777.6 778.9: -0.213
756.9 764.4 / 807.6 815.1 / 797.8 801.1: 0.496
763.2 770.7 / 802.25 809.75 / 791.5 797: 0.329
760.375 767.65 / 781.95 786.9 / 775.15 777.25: 0.510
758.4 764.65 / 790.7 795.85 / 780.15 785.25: 0.991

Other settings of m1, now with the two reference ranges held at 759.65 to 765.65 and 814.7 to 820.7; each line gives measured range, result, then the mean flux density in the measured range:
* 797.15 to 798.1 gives 0.32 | 46.2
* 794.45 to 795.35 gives 0.33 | 47.5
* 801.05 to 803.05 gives 0.26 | 45.9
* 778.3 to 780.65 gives 0.16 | 66.6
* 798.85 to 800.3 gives 0.33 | 44.6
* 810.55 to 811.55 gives 0.09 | 47.1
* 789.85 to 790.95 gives 0.48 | 43.7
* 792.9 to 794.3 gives 0.40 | 45.4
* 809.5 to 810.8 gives 0.13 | 45.8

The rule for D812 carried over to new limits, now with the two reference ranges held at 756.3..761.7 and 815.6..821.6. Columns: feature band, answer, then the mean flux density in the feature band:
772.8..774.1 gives 0.48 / 43.5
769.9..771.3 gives 0.57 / 41.6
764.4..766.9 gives 0.95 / 45.2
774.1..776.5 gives 0.85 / 44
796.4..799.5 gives 0.60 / 45.6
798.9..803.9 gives 0.91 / 44.8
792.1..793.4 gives 0.27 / 47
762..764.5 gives -0.29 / 82.7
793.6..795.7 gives 0.43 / 46.4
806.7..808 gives 0.19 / 44.3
